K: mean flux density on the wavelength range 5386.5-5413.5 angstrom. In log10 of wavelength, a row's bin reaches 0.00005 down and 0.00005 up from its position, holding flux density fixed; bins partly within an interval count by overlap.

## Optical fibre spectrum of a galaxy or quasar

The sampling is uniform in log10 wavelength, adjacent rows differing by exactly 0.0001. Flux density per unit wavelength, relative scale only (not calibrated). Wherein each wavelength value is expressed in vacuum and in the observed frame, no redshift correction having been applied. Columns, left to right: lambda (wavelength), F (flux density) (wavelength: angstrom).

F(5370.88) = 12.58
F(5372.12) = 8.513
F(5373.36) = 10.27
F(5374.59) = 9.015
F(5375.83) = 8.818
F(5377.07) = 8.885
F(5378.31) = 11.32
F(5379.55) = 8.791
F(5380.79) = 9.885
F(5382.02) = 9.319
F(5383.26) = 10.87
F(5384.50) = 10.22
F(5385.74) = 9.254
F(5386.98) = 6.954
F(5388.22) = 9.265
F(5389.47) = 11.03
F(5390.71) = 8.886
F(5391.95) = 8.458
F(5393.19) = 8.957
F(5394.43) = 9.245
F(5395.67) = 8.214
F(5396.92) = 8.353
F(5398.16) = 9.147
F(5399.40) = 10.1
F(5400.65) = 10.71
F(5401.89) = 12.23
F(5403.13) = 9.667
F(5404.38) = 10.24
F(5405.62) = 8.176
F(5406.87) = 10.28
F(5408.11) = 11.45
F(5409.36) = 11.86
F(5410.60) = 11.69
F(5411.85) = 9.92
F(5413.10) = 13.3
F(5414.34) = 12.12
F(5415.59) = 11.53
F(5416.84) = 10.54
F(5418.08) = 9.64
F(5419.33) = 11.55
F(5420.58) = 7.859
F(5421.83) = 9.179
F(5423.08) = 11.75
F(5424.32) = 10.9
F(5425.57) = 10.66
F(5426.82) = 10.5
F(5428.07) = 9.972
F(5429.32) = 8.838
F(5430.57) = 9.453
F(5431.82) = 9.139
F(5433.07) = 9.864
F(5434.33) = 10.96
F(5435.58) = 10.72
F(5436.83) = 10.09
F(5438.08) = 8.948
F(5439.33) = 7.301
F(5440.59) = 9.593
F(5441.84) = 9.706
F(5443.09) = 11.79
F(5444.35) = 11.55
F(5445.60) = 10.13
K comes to 9.9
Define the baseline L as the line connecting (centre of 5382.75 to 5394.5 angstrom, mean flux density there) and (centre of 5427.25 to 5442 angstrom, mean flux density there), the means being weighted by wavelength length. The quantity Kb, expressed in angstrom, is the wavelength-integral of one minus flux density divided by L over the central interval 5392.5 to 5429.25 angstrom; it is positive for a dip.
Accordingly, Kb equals -3.5 angstrom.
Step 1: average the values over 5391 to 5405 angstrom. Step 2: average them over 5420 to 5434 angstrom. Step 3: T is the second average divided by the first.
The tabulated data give 1.0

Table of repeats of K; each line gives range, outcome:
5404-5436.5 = 10.5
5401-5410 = 10.6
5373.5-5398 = 9.27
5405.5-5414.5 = 11.2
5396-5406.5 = 9.79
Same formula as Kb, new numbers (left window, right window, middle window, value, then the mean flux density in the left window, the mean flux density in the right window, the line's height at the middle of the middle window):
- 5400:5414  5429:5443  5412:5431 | -0.5 angstrom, 10.9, 9.61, 10.3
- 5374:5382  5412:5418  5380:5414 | 1.9 angstrom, 9.44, 11.5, 10.5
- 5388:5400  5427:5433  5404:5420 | -2.8 angstrom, 9.16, 9.49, 9.32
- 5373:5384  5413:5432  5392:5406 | 0.7 angstrom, 9.68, 10.4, 10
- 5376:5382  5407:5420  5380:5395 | 1.0 angstrom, 9.62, 11.3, 10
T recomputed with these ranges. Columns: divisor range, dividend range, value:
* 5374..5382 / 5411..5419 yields 1.19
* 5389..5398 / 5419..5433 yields 1.11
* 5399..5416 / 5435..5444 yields 0.89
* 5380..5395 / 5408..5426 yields 1.17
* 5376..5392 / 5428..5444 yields 1.03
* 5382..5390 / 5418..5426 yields 1.07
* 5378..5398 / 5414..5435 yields 1.10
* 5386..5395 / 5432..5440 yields 1.07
